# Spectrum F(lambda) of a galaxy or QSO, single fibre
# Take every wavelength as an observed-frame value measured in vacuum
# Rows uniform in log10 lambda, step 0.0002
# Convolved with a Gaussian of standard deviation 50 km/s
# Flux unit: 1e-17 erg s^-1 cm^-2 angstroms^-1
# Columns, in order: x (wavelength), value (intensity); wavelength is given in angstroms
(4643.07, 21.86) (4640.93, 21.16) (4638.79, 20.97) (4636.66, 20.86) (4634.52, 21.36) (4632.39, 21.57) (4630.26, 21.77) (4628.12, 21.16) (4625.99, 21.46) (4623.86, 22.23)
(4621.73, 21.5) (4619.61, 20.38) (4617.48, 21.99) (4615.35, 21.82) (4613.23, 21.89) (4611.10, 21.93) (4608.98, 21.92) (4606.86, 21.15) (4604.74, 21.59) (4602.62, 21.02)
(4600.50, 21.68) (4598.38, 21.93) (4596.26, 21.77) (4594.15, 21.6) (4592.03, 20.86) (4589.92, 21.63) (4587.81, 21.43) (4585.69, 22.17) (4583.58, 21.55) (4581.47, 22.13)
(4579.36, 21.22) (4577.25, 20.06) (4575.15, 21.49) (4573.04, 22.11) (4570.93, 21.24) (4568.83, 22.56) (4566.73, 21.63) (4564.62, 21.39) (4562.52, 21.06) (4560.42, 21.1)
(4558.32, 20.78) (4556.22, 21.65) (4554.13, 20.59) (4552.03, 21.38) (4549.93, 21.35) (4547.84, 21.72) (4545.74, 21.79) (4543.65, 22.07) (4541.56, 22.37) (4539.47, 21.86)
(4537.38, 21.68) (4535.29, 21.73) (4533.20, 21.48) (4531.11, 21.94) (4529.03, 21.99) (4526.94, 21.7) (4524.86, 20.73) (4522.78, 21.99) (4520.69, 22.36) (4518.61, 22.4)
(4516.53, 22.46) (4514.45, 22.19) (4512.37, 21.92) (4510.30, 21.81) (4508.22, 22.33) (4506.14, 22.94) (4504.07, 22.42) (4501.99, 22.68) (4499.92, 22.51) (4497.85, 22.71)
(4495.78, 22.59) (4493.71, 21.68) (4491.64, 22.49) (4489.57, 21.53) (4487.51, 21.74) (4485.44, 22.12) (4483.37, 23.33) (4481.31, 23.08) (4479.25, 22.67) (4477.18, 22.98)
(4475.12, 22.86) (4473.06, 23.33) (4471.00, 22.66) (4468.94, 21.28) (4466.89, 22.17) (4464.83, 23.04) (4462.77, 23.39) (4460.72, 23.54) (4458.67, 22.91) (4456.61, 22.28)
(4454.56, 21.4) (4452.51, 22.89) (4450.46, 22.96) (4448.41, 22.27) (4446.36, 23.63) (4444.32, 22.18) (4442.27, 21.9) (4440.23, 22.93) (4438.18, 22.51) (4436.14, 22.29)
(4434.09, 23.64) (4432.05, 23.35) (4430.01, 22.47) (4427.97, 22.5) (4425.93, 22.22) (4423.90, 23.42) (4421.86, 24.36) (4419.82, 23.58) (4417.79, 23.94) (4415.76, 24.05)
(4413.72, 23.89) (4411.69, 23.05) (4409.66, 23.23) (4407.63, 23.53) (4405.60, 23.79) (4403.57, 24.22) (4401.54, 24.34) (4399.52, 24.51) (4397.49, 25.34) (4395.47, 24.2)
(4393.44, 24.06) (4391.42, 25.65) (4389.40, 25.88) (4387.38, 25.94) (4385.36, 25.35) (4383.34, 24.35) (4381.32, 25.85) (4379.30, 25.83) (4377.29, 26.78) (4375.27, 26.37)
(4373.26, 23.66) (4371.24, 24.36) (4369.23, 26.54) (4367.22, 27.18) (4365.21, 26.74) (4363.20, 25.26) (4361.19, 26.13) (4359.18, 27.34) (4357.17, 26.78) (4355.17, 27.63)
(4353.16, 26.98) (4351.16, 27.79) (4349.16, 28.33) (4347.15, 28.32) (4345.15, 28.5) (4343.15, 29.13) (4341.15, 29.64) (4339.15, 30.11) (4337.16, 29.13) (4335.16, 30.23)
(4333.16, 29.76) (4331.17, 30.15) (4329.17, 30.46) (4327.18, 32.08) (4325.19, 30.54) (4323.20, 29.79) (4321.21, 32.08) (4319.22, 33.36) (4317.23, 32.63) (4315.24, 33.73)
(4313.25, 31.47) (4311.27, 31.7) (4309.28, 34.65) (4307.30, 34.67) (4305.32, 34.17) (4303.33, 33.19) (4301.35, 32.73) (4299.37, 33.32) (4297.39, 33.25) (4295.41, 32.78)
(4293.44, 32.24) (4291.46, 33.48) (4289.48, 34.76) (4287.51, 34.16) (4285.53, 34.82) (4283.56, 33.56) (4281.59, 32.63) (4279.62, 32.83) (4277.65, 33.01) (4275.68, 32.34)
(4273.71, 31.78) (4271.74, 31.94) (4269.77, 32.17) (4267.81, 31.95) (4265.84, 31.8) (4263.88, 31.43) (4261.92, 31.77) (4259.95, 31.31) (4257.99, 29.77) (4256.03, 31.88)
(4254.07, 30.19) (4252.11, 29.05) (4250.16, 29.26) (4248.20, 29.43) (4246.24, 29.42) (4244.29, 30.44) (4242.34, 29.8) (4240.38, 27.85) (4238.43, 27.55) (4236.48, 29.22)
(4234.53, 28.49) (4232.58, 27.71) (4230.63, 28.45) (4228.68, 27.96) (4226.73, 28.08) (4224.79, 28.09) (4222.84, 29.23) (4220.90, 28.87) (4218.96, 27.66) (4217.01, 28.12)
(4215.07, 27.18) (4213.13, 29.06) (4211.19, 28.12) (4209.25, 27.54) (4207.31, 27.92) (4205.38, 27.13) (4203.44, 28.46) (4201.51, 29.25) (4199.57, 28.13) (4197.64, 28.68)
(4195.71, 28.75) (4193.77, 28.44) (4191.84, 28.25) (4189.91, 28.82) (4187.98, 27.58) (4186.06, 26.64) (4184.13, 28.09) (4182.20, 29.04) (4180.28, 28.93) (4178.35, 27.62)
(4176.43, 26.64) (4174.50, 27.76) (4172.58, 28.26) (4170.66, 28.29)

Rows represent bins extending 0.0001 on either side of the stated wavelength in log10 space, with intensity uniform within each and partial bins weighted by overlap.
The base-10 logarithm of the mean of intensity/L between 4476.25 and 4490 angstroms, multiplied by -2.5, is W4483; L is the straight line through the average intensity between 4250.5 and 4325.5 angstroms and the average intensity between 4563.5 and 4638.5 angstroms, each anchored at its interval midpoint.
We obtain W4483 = 0.14 mag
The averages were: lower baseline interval 32.4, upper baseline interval 21.5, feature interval 22.5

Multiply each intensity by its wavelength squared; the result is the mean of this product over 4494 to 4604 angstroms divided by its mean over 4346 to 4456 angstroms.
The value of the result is 0.9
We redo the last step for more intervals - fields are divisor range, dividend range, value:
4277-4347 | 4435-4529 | 0.76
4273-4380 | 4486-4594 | 0.79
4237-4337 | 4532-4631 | 0.77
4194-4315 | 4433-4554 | 0.81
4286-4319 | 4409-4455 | 0.73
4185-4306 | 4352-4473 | 0.86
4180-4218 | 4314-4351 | 1.15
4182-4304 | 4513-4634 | 0.83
